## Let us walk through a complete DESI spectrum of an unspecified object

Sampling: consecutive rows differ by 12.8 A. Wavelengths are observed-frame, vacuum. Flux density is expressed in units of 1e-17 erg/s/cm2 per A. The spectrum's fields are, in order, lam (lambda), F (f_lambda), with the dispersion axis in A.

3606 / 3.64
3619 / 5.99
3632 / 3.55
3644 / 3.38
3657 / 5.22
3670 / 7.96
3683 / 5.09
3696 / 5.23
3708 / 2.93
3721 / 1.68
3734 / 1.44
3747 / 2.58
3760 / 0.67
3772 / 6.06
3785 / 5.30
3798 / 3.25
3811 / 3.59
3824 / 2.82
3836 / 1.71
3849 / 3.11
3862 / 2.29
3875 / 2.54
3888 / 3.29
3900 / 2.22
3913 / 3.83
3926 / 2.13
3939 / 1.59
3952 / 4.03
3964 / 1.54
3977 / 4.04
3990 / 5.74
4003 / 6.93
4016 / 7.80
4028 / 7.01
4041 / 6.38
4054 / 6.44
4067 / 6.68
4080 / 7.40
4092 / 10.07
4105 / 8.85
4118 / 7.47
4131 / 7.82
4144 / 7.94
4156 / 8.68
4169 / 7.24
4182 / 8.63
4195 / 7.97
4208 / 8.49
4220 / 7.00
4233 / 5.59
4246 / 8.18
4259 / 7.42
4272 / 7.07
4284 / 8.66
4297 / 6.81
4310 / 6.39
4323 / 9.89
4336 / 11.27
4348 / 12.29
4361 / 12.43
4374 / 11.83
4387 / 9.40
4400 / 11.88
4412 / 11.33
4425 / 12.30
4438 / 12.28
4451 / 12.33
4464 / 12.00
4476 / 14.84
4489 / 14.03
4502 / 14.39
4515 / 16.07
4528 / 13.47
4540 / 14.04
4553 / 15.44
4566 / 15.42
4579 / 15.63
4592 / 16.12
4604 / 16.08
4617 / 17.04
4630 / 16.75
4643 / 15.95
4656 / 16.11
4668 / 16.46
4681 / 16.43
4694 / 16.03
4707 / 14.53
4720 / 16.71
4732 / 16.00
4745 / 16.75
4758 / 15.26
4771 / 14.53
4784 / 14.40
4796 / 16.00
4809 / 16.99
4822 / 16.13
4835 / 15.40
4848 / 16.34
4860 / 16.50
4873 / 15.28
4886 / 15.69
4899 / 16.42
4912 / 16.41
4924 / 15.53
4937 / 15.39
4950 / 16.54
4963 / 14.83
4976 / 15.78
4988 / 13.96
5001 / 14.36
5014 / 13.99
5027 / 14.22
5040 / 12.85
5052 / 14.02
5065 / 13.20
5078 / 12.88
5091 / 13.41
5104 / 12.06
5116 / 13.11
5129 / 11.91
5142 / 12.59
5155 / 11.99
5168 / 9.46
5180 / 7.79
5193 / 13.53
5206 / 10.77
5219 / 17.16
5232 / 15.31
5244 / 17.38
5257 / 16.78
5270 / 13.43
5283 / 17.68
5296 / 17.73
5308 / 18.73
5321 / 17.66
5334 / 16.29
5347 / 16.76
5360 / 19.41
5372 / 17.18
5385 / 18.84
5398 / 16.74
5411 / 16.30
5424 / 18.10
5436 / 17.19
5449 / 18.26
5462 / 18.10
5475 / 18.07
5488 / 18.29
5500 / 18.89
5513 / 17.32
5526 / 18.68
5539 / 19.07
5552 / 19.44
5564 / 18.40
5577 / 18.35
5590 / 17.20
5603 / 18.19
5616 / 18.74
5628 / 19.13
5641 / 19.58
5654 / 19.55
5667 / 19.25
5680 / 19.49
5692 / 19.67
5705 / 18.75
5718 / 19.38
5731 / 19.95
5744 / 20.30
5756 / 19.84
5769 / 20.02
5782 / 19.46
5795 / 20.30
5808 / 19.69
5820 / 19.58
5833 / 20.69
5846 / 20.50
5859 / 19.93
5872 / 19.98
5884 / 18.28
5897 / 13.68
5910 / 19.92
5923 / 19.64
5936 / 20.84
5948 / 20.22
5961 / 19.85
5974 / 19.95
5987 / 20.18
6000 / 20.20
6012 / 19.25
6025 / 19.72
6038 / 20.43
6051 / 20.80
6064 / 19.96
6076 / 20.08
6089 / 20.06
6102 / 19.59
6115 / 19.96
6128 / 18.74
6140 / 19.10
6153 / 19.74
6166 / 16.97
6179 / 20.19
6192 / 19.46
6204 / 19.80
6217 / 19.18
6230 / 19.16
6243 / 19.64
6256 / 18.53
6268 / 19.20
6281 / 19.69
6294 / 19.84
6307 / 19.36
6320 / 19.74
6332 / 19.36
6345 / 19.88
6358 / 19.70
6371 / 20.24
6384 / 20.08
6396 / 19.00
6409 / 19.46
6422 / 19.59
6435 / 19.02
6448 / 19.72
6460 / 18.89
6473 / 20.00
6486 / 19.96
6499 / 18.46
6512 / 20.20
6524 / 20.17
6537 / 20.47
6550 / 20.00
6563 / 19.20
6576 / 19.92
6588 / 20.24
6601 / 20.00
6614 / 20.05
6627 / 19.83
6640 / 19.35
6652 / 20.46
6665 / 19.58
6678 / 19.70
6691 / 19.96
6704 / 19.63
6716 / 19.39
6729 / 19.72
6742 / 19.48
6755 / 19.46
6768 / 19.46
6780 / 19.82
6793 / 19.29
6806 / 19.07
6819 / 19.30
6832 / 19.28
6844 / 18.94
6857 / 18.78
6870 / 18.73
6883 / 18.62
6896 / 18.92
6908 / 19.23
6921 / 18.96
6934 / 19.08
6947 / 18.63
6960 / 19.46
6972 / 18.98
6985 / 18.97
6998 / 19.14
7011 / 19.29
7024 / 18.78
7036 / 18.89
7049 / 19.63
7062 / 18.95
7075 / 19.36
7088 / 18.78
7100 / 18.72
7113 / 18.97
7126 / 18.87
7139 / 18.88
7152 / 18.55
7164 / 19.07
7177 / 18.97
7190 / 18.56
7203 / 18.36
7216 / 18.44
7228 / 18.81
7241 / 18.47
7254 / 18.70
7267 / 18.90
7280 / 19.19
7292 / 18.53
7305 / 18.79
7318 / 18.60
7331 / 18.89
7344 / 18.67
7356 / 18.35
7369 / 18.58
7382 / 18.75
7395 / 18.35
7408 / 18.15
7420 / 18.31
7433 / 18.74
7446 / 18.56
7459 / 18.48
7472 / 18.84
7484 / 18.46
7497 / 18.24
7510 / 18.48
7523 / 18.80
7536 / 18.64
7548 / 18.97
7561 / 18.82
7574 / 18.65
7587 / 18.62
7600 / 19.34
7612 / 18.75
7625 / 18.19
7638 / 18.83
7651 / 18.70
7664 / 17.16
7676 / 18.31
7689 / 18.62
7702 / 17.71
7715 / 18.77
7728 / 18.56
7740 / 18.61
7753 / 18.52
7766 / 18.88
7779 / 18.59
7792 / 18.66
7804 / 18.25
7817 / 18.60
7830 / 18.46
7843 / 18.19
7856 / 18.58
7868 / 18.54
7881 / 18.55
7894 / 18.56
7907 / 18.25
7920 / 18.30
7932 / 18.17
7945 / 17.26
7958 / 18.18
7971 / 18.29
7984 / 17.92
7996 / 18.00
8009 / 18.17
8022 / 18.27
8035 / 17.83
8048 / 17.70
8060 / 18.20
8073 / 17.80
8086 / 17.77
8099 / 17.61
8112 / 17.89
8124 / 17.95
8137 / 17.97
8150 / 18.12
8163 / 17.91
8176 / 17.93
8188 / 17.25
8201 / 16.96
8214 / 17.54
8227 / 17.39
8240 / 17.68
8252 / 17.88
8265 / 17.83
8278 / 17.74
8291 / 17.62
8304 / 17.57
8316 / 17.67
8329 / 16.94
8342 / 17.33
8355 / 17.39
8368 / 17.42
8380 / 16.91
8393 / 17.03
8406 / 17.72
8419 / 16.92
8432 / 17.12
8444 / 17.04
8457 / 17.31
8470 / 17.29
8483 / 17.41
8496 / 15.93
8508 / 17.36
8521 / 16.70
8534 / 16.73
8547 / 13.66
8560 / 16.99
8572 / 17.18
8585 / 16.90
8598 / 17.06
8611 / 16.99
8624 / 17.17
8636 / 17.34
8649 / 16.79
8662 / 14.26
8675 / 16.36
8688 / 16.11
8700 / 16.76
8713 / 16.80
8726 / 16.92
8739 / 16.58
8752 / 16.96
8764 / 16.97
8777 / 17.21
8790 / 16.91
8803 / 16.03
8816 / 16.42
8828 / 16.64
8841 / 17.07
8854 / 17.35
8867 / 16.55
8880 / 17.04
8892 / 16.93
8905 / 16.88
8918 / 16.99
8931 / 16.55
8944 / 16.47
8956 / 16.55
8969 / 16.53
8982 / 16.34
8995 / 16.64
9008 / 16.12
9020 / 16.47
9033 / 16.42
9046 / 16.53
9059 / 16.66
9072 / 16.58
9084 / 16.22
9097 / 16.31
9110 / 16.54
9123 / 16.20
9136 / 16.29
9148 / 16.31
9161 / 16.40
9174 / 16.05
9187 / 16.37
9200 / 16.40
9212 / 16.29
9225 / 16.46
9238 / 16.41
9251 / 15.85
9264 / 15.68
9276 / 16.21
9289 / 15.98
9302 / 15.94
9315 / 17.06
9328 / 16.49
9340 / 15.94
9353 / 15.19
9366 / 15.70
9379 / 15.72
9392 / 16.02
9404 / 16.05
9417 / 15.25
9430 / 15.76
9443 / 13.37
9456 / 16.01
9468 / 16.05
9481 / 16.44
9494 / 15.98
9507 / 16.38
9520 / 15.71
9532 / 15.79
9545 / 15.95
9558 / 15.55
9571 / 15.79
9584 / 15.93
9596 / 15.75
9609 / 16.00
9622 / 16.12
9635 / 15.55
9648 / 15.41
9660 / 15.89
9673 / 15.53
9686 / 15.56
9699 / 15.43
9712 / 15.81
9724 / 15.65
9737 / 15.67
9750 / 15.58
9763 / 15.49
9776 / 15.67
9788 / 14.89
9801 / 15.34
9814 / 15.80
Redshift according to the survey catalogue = 0.00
